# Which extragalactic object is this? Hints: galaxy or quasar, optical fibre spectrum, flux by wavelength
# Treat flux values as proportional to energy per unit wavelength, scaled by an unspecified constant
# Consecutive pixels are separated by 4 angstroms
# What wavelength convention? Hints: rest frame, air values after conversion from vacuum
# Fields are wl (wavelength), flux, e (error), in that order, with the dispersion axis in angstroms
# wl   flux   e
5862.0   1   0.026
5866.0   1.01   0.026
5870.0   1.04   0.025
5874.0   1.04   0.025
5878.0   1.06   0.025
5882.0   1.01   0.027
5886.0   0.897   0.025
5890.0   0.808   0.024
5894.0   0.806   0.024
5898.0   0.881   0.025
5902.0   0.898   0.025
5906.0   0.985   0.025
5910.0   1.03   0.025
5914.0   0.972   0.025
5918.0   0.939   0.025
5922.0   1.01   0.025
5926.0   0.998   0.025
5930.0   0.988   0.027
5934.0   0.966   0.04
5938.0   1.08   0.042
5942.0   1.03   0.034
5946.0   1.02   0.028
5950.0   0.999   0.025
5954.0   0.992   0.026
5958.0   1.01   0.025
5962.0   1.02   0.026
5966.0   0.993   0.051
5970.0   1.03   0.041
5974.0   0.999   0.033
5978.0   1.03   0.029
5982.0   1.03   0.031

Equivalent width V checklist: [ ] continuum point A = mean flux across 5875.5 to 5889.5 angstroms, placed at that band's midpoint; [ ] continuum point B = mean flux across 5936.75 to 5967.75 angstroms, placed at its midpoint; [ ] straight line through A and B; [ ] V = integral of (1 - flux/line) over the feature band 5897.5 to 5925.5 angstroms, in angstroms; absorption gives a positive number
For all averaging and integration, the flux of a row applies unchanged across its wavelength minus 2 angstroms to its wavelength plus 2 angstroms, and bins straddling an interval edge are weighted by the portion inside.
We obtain 0.7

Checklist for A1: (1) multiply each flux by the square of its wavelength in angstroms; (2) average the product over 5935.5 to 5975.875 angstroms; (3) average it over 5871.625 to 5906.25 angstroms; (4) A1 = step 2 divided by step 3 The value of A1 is 1.1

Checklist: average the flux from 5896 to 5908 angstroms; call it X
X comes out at 0.921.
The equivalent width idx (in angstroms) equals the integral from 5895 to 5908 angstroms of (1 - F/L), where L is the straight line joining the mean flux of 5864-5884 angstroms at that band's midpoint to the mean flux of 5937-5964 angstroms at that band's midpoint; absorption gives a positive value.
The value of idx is 1.5 angstroms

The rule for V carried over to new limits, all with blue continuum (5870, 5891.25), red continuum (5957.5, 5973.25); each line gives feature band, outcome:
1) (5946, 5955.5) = 0.0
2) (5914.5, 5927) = 0.2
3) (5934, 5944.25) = -0.4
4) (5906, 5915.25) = -0.1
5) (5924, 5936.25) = 0.1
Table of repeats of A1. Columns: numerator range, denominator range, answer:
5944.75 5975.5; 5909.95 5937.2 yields 1.03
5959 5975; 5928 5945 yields 1.01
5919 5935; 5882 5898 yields 1.16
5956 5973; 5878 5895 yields 1.15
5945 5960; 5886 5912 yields 1.13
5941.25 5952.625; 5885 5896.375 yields 1.24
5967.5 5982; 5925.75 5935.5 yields 1.05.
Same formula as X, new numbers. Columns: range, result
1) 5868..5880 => 1.05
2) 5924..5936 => 0.984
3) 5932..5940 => 1.02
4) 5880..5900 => 0.88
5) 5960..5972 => 1.01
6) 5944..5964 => 1.01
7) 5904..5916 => 0.996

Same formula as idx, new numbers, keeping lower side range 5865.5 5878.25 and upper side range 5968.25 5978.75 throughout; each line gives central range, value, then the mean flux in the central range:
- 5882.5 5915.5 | 3.8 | 0.913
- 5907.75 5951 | 1.0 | 1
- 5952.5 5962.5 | 0.1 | 1.01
